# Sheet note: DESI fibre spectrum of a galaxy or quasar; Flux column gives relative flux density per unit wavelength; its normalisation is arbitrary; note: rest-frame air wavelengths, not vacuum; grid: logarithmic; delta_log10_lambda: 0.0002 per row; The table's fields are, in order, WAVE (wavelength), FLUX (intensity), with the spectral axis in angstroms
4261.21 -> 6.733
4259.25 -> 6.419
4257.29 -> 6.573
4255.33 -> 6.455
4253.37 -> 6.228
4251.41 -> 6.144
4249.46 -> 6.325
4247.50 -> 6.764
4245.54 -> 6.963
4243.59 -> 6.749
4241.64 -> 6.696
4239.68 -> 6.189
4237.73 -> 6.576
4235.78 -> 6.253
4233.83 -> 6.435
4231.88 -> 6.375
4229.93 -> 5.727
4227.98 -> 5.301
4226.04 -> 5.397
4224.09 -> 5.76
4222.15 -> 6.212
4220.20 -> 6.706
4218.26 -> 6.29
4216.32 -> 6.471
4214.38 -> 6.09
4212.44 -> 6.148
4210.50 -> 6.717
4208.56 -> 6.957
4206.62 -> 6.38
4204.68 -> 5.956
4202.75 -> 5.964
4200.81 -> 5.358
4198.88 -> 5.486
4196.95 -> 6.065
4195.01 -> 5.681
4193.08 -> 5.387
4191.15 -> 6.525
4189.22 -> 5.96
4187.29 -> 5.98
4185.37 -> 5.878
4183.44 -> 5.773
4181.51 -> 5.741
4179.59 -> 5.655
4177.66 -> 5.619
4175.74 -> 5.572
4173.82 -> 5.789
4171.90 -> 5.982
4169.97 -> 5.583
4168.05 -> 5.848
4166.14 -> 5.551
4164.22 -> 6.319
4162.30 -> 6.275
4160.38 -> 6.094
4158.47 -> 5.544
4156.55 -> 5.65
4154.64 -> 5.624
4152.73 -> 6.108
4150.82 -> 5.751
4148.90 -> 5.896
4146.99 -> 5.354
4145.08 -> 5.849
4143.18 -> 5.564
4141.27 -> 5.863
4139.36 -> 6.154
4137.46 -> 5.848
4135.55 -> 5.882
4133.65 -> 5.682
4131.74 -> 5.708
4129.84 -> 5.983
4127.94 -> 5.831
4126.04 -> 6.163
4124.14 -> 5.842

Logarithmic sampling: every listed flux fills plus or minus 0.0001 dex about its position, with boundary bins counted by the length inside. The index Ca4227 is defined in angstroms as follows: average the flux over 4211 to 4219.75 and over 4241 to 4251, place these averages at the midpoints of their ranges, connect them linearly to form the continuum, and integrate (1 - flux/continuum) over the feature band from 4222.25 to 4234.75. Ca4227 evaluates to 1.2 angstroms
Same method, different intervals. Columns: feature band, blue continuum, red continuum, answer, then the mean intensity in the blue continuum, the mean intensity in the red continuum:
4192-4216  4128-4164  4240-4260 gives 0.7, 5.83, 6.52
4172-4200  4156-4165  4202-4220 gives 1.7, 5.98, 6.35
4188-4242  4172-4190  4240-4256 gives 0.5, 5.78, 6.53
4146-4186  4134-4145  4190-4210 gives 0.8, 5.86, 5.99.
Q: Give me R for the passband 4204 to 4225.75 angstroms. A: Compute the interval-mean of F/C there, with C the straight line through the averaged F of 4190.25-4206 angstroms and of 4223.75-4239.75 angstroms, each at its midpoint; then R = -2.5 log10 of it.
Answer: -0.07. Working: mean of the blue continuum 5.81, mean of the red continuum 6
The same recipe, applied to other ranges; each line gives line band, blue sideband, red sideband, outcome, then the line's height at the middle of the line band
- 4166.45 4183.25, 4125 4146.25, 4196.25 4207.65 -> 0.028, 5.87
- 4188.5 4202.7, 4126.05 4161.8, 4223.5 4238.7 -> 0.024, 5.91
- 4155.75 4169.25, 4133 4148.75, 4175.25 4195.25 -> -0.018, 5.8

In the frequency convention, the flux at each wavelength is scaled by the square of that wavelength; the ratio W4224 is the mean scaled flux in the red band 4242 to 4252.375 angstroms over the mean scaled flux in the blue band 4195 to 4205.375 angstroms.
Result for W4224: 1.17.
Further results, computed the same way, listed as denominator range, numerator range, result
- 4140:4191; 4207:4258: 1.12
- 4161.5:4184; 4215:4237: 1.08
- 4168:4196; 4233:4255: 1.15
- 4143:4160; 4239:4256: 1.19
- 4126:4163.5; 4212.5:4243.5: 1.10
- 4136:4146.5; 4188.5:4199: 1.03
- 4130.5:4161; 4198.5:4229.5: 1.09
